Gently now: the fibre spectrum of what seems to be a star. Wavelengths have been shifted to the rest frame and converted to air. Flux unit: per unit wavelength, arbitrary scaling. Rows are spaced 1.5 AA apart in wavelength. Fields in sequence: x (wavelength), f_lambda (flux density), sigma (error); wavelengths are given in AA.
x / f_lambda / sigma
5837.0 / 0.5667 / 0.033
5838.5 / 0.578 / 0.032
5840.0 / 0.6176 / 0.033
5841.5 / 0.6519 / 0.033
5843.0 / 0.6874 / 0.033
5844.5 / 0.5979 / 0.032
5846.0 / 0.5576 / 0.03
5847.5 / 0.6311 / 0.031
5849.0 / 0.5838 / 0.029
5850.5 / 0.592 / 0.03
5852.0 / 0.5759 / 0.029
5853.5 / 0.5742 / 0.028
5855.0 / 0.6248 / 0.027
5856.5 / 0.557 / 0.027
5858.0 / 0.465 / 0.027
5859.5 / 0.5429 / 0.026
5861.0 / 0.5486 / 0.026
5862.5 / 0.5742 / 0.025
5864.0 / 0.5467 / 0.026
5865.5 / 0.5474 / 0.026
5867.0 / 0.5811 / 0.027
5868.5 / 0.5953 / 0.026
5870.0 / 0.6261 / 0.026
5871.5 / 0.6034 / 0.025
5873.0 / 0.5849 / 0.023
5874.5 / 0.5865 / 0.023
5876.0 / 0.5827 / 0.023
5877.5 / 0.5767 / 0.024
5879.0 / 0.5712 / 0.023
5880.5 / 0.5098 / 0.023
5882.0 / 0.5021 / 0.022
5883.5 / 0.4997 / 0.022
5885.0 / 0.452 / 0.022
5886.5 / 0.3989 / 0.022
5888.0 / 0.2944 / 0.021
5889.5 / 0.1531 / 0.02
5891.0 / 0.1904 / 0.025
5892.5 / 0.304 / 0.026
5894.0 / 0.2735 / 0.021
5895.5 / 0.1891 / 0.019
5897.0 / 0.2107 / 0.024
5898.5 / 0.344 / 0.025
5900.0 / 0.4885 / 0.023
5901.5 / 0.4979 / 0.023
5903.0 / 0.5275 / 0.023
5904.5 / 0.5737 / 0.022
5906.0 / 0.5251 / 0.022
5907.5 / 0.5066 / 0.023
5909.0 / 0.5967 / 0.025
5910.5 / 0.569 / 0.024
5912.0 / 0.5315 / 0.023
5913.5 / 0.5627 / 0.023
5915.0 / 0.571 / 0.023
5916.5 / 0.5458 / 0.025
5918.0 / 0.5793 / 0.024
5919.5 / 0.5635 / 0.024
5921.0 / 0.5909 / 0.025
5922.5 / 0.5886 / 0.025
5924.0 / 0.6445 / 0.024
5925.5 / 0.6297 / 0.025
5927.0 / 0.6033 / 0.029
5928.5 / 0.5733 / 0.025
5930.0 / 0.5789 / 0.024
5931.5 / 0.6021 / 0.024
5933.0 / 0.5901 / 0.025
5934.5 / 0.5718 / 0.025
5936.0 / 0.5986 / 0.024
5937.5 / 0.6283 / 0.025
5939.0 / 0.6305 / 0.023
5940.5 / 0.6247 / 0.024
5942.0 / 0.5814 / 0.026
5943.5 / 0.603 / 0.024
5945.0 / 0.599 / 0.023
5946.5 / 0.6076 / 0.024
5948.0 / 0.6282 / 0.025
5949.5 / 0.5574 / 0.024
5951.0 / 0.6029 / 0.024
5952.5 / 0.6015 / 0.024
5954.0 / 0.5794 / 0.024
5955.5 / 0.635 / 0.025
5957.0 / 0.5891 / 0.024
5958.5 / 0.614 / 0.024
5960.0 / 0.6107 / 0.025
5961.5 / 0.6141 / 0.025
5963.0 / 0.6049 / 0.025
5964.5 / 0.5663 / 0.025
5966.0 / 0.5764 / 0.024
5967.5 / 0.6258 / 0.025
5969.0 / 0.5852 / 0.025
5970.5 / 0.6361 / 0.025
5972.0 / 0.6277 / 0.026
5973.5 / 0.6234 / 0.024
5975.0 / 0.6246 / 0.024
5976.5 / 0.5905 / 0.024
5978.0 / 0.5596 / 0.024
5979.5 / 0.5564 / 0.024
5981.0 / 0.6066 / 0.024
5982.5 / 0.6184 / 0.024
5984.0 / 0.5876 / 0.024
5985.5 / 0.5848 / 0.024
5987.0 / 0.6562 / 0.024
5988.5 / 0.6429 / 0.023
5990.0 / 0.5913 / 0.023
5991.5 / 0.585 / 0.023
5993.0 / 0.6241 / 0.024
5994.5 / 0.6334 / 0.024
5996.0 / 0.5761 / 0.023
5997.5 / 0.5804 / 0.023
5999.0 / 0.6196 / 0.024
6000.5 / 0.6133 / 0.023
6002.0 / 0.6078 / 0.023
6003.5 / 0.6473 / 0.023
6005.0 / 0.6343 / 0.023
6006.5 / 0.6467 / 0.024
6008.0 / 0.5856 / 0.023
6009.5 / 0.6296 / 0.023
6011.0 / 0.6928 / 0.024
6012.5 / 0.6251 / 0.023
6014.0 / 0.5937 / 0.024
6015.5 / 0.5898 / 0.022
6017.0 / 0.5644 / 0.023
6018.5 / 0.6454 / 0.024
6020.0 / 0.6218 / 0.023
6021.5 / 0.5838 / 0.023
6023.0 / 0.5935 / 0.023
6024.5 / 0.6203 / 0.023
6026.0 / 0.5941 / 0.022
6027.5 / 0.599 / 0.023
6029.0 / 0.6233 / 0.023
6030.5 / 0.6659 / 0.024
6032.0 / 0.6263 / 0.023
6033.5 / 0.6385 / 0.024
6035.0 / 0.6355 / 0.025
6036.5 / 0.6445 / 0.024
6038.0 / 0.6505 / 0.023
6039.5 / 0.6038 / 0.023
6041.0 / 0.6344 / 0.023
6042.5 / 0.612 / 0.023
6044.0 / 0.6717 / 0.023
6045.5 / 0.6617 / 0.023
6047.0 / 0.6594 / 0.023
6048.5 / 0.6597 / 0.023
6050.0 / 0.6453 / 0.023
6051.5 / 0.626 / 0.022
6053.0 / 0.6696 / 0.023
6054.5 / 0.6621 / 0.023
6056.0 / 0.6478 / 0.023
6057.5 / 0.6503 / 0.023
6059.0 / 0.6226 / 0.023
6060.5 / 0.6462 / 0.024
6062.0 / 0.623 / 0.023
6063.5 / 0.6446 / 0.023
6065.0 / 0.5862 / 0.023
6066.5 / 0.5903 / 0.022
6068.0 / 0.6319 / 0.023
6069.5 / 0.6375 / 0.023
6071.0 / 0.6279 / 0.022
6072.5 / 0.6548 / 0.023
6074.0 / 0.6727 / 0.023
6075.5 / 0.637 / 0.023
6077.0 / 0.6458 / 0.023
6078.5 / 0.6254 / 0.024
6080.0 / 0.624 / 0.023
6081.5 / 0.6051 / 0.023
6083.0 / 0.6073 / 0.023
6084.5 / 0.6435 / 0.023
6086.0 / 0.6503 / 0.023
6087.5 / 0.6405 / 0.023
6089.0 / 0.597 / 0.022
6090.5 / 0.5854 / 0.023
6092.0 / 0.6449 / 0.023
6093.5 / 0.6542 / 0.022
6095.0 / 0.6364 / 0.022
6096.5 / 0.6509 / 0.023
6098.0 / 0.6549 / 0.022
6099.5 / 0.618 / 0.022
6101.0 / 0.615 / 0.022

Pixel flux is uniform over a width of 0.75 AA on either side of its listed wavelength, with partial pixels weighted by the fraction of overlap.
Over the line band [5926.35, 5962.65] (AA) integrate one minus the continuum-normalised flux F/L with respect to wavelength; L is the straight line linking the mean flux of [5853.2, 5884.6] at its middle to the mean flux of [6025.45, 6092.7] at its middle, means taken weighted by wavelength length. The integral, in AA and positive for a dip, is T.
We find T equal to -0.7 AA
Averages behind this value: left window 0.561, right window 0.634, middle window 0.601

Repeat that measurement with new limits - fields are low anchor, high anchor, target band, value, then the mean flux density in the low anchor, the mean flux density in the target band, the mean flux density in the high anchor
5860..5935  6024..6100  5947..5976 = -2.46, 0.509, 0.605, 0.635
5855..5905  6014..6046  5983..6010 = -1.16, 0.471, 0.614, 0.622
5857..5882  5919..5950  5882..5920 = 9.40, 0.563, 0.438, 0.6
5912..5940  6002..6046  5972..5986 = 0.29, 0.591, 0.597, 0.625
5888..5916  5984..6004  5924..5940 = -3.99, 0.421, 0.603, 0.611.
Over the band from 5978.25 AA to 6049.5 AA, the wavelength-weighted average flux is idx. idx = 0.62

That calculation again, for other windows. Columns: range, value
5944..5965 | 0.601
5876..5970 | 0.532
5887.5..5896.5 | 0.232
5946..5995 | 0.604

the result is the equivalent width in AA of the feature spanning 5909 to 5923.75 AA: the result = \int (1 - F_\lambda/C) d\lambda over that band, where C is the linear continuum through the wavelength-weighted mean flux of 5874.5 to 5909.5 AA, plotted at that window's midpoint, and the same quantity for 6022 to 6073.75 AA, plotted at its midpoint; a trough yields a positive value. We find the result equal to -3.6 AA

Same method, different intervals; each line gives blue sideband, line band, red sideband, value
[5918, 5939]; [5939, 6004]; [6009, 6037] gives 0.3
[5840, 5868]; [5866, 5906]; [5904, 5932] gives 8.7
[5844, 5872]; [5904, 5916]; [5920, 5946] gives 0.8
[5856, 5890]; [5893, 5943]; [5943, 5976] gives 2.7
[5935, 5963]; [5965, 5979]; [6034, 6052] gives 0.2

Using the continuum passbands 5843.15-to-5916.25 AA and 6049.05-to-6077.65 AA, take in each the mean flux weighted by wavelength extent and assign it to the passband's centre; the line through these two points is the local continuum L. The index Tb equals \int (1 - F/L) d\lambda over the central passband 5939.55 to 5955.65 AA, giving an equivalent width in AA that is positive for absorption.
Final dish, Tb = -1.4 AA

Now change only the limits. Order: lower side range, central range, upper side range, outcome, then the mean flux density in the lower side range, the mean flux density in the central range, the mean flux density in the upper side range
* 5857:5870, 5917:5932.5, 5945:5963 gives -0.2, 0.555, 0.595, 0.603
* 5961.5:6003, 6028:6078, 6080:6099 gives -1.4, 0.604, 0.639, 0.63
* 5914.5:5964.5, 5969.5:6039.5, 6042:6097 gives 0.3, 0.598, 0.615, 0.637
